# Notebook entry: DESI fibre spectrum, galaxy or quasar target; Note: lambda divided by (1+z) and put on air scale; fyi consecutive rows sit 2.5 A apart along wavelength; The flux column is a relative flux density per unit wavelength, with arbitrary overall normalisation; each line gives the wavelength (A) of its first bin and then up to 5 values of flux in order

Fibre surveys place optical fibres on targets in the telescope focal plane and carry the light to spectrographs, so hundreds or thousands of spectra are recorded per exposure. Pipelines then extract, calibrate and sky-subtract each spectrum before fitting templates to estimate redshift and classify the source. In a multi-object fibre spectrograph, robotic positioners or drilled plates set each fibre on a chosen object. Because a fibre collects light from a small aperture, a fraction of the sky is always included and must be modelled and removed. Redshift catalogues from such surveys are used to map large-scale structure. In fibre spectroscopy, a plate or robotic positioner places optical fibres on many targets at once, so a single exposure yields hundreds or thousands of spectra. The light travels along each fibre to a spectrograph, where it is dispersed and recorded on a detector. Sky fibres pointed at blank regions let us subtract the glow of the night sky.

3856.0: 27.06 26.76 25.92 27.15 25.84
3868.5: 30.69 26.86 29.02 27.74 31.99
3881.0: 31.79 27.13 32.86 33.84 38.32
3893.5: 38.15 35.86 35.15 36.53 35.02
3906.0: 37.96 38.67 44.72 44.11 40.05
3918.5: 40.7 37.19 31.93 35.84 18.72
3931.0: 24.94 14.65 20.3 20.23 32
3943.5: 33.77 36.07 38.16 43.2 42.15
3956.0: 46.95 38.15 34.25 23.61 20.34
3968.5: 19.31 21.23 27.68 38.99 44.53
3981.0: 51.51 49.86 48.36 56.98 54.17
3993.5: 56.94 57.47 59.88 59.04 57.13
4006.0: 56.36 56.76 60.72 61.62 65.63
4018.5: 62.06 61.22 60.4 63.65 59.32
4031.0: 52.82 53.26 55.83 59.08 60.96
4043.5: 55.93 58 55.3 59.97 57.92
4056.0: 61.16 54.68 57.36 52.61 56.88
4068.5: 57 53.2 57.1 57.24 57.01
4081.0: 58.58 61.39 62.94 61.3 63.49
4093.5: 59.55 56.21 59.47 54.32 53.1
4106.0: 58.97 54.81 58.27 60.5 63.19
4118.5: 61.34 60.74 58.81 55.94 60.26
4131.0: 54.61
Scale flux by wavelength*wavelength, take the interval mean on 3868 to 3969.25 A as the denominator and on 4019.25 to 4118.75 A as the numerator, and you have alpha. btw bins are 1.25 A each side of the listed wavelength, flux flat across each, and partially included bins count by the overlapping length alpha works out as 1.9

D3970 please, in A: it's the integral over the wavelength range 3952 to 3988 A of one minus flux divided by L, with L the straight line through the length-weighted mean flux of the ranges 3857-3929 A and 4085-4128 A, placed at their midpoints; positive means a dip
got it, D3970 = 5.1 A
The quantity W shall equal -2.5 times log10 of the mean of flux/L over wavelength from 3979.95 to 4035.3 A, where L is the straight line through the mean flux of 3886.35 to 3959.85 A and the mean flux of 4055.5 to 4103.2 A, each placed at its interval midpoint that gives -0.21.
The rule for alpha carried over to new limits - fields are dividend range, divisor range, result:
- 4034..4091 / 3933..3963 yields 1.82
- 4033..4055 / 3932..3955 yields 1.93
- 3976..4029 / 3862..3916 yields 1.78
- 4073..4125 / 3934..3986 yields 1.85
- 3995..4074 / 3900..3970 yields 1.85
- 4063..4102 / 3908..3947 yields 1.97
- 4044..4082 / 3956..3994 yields 1.52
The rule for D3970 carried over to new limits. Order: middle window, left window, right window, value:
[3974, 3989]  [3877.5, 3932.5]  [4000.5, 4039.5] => 1.2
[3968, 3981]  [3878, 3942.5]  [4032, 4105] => 3.1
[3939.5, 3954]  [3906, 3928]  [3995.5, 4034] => 2.5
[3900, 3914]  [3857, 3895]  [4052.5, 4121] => -2.0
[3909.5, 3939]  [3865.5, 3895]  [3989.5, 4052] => 5.9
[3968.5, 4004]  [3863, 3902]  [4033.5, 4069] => 0.1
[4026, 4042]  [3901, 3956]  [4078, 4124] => -2.5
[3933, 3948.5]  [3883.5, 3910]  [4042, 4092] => 5.2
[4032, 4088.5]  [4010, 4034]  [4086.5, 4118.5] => 2.0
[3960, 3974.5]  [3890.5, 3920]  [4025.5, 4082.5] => 6.9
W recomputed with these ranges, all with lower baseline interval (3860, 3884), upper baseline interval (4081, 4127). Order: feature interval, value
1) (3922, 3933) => 0.297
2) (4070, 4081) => -0.021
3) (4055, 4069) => -0.058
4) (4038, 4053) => -0.134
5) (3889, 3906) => -0.149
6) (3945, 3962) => -0.021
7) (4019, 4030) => -0.247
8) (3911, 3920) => -0.221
